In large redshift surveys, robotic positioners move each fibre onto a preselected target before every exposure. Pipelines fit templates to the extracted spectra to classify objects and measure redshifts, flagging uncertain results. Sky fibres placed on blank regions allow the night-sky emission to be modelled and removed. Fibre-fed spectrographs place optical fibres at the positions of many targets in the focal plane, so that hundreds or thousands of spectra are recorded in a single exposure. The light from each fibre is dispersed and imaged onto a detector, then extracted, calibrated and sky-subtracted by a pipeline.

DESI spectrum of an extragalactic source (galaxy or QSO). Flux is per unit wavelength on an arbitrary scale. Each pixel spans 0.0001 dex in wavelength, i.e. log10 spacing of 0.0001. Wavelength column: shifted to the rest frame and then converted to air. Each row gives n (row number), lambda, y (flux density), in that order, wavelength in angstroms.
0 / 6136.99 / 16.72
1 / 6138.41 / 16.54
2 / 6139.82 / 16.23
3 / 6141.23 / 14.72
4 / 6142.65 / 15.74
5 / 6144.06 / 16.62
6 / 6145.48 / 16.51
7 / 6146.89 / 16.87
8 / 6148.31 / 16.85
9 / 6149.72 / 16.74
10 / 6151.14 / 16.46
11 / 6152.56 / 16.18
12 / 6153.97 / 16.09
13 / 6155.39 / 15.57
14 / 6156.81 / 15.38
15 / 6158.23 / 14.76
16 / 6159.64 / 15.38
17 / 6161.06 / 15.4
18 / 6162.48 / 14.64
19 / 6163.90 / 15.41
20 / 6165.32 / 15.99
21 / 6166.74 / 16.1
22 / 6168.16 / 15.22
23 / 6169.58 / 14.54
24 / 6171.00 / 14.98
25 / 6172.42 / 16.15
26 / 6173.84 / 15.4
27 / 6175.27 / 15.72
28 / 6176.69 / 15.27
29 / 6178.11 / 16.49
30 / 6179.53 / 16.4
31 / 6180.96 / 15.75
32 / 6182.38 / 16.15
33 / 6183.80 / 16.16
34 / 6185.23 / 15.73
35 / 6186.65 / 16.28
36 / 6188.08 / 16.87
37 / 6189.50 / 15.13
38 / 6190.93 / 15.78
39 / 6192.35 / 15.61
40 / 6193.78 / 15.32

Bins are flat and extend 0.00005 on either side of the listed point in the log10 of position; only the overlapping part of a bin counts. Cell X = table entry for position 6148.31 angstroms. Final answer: 16.85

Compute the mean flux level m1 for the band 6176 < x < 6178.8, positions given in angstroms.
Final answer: 15.9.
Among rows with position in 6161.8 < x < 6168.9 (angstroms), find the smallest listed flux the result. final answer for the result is 14.64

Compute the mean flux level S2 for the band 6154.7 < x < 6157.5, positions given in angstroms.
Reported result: 15.5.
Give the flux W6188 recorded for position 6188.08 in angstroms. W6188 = 16.87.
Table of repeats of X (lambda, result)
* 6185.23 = 15.73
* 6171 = 14.98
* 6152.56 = 16.18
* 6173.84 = 15.4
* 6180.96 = 15.75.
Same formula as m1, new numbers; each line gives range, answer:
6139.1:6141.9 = 15.5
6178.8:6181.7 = 16.1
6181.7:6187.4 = 16.1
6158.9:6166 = 15.4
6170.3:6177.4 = 15.5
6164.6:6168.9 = 15.8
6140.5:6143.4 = 15.3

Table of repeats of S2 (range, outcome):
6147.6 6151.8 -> 16.7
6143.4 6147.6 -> 16.7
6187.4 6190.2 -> 16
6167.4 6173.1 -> 15.2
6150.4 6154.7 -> 16.2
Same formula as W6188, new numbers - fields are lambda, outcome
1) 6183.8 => 16.16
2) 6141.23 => 14.72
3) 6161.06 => 15.4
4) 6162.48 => 14.64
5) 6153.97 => 16.09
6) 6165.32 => 15.99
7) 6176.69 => 15.27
